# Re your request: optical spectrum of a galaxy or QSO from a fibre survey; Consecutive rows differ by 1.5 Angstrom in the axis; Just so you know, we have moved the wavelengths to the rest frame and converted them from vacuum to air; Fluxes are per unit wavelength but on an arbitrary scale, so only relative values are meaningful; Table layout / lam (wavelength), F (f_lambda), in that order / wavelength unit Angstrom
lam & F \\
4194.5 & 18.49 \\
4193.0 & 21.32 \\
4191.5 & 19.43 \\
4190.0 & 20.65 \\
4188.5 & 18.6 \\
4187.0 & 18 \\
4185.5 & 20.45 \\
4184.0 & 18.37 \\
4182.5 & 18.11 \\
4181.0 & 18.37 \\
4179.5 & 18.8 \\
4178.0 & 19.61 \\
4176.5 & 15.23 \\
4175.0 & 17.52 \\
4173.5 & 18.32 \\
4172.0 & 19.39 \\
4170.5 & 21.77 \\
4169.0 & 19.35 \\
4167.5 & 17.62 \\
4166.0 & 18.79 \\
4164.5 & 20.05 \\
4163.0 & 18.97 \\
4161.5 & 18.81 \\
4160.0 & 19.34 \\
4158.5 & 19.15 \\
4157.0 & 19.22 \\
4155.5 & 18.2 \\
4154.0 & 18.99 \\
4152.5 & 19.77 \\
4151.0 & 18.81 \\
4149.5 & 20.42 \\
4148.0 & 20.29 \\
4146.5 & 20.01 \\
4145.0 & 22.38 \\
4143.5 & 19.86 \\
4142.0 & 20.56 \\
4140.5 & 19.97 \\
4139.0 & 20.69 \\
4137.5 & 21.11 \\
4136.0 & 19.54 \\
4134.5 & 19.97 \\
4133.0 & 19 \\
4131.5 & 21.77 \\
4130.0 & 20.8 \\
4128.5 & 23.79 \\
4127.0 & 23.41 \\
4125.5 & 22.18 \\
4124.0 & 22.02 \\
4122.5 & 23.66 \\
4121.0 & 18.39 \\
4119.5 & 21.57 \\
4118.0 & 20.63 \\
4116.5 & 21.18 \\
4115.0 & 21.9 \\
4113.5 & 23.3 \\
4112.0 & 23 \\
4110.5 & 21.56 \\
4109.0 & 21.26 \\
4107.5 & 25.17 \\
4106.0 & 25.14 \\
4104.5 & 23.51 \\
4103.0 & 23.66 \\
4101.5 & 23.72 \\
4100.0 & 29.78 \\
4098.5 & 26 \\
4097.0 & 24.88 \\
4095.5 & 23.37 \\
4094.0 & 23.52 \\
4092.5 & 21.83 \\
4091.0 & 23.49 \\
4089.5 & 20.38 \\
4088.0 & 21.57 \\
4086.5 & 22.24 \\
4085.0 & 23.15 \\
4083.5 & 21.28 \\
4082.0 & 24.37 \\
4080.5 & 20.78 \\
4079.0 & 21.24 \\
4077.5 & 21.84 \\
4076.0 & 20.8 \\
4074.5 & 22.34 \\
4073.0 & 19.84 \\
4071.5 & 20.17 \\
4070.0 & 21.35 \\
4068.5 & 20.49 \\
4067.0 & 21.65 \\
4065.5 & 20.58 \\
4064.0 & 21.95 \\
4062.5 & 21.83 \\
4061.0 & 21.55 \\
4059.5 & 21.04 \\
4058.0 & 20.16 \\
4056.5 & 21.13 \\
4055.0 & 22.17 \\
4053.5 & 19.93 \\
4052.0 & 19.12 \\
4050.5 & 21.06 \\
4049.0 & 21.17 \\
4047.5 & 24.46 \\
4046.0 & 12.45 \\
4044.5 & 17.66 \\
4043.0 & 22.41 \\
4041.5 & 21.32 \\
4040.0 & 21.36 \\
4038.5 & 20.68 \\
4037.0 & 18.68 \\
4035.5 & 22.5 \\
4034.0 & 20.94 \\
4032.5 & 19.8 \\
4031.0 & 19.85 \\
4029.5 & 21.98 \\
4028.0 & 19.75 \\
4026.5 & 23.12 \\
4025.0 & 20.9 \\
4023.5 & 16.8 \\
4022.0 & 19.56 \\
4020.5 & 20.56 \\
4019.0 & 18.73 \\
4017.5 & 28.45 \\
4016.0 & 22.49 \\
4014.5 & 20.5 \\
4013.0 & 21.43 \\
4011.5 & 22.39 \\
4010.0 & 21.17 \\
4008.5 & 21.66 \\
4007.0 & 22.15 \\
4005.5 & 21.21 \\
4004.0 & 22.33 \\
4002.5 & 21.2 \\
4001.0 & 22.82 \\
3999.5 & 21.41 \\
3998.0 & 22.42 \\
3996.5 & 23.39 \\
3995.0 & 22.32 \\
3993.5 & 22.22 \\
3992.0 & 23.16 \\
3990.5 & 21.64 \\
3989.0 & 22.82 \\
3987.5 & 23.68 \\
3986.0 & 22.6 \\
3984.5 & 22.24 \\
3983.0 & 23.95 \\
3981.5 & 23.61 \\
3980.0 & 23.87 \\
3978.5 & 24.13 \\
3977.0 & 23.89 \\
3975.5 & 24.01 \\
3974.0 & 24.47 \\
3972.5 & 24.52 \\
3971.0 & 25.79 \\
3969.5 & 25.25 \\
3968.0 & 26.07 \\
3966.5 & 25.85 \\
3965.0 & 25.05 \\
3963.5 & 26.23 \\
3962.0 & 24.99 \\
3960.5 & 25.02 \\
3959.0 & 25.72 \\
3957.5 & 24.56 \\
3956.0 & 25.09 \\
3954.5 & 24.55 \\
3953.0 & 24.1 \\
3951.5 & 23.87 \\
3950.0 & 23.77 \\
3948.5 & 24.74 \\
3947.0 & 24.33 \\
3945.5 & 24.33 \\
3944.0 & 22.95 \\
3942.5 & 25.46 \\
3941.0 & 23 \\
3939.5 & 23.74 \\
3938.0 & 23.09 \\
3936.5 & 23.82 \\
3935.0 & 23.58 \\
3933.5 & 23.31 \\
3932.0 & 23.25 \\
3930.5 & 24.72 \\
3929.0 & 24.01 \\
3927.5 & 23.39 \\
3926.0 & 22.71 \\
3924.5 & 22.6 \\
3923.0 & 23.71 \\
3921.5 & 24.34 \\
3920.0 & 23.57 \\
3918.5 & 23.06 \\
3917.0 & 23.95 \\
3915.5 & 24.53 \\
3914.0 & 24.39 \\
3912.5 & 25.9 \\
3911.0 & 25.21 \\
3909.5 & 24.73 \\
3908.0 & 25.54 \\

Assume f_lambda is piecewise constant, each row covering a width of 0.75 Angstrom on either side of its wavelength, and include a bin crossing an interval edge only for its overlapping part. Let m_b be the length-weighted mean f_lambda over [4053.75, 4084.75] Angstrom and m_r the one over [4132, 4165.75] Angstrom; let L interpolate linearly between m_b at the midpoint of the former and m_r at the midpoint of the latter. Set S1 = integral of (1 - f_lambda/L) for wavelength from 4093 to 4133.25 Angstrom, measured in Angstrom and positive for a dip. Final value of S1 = -4.8 Angstrom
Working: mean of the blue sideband 21.3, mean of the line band 22.9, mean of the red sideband 19.8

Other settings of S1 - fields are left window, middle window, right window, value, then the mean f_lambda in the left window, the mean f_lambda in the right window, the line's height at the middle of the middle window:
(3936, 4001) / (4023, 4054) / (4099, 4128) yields 4.2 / 24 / 22.9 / 23.5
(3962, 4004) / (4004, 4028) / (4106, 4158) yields 1.8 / 23.7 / 21.1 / 23.1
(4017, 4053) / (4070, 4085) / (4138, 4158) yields -0.9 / 20.5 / 19.9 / 20.3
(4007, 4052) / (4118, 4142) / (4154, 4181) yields -2.2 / 20.8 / 18.8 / 19.4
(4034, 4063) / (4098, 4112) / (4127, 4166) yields -2.8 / 20.6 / 20.1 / 20.3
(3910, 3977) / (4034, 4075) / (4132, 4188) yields 2.0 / 24.3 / 19.3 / 21.8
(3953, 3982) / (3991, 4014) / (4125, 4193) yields 1.8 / 24.9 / 19.7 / 23.9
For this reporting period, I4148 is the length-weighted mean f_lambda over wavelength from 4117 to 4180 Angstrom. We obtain 20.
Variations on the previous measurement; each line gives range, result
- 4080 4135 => 22.6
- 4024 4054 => 20.4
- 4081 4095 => 22.4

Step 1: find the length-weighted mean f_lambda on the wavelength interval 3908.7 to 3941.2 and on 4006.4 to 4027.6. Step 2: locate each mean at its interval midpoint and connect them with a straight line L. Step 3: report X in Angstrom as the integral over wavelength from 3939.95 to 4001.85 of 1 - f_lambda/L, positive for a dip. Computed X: -3.7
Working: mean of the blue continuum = 23.9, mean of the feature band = 24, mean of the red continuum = 21.4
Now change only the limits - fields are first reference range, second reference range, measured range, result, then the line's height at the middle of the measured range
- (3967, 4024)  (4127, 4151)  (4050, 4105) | -1.4 Angstrom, 21.6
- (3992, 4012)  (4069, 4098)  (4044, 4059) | 1.4 Angstrom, 22.1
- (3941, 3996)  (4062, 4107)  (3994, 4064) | 6.7 Angstrom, 23.3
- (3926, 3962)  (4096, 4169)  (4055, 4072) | 0.9 Angstrom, 22.3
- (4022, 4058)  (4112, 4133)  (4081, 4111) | -3.0 Angstrom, 21.4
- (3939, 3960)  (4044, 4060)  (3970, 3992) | -0.6 Angstrom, 23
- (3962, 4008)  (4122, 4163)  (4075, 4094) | -0.4 Angstrom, 21.6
